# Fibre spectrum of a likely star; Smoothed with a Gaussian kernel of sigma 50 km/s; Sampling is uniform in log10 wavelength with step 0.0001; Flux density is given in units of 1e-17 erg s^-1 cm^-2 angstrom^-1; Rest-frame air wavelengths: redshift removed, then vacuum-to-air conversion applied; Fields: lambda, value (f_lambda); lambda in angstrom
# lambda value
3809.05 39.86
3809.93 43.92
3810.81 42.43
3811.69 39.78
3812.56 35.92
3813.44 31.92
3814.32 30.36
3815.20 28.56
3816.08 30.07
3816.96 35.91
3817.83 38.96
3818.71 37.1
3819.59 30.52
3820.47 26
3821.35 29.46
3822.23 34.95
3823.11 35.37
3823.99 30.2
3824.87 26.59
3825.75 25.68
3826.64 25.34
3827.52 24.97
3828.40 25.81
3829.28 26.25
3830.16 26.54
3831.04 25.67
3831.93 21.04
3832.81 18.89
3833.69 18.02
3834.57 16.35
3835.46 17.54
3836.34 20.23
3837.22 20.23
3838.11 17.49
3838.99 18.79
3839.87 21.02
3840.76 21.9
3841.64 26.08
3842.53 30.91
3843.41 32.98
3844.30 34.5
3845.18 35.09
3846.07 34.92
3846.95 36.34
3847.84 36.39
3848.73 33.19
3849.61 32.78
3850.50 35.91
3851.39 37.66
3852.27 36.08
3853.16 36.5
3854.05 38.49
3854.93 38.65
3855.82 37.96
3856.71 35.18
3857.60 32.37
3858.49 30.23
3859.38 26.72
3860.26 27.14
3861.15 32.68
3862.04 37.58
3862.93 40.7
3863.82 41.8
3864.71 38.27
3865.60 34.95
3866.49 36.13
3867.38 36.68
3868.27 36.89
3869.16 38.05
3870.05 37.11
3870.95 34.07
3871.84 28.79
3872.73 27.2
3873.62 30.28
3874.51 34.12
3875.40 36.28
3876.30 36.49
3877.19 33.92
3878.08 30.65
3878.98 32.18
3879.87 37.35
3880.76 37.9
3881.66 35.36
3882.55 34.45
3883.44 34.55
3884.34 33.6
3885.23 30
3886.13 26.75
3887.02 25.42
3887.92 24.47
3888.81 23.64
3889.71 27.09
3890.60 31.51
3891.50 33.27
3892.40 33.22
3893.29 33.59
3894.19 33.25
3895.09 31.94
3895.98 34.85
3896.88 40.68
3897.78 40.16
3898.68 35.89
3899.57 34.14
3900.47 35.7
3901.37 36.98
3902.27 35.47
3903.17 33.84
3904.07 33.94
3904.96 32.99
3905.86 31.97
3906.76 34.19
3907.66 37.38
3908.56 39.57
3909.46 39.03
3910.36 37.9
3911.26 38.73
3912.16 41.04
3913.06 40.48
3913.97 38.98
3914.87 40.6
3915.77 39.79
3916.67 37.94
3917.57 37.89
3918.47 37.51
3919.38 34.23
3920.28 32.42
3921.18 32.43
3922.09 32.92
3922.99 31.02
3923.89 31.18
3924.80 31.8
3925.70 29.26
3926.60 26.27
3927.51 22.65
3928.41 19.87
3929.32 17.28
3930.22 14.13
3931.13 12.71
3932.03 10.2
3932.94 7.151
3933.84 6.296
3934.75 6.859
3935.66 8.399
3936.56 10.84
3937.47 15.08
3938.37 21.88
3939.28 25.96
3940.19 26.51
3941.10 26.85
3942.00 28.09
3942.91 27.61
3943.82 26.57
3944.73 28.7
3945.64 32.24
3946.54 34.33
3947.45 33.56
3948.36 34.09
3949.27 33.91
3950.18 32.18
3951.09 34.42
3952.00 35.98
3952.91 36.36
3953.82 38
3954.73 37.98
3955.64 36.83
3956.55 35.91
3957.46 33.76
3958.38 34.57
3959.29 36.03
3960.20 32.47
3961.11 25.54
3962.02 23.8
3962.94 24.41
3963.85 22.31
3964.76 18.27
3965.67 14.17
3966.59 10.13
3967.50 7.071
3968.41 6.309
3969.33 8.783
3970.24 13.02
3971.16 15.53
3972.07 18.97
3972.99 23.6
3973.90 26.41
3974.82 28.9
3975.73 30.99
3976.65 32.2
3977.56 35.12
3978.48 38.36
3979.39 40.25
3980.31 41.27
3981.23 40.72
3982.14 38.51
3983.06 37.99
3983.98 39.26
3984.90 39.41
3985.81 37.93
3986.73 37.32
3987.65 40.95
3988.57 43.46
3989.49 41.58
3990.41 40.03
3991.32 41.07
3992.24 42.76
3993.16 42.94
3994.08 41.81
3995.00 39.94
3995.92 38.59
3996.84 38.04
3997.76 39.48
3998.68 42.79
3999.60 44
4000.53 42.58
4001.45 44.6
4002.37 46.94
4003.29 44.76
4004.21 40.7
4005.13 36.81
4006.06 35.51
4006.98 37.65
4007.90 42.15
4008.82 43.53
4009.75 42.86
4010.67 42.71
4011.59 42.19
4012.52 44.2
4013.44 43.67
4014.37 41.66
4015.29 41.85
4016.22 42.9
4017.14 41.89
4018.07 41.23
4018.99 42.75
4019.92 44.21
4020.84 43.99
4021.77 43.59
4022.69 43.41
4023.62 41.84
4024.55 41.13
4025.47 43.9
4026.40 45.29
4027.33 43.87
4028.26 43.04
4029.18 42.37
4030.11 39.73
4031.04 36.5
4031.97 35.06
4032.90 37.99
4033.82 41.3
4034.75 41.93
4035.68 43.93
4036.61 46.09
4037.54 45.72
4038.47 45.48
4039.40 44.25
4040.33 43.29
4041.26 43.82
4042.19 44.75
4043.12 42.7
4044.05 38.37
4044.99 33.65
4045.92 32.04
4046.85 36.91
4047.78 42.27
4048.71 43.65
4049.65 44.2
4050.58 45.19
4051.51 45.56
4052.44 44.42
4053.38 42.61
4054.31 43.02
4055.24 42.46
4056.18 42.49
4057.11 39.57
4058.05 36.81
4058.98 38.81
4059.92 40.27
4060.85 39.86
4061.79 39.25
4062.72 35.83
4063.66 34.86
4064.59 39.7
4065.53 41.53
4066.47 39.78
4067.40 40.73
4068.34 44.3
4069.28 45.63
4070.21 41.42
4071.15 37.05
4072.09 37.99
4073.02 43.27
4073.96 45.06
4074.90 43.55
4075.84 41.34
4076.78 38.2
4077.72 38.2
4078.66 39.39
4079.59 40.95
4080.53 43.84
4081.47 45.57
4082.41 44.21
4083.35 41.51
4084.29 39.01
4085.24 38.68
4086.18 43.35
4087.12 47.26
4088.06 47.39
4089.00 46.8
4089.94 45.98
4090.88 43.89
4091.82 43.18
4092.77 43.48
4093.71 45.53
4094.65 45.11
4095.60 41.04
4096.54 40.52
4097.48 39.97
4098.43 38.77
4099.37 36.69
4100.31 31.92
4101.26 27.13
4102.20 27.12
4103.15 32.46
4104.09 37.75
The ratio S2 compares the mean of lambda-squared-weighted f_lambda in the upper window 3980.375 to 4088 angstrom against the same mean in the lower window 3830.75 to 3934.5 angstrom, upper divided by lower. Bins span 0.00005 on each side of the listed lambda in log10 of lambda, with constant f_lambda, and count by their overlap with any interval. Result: 1.43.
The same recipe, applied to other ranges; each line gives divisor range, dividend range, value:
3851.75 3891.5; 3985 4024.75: 1.33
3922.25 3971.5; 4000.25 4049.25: 1.81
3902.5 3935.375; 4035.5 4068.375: 1.49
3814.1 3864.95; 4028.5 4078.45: 1.52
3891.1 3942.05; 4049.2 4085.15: 1.50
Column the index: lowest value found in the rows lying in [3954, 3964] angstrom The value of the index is 22.31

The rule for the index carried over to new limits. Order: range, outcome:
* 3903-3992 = 6.296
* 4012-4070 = 32.04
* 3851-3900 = 23.64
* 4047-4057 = 42.27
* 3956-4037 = 6.309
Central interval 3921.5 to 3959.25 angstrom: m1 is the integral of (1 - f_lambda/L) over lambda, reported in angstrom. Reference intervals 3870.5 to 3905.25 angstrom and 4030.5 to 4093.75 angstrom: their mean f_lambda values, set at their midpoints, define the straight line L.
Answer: 10.0 angstrom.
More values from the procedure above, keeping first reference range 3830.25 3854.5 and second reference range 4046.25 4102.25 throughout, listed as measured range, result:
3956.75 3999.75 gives 5.0 angstrom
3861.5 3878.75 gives -3.3 angstrom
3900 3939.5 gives 4.3 angstrom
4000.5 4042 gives -4.6 angstrom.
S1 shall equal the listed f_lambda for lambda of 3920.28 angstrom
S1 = 32.42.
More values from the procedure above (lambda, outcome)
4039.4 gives 44.25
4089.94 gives 45.98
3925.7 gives 29.26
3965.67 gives 14.17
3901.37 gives 36.98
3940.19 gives 26.51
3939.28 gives 25.96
